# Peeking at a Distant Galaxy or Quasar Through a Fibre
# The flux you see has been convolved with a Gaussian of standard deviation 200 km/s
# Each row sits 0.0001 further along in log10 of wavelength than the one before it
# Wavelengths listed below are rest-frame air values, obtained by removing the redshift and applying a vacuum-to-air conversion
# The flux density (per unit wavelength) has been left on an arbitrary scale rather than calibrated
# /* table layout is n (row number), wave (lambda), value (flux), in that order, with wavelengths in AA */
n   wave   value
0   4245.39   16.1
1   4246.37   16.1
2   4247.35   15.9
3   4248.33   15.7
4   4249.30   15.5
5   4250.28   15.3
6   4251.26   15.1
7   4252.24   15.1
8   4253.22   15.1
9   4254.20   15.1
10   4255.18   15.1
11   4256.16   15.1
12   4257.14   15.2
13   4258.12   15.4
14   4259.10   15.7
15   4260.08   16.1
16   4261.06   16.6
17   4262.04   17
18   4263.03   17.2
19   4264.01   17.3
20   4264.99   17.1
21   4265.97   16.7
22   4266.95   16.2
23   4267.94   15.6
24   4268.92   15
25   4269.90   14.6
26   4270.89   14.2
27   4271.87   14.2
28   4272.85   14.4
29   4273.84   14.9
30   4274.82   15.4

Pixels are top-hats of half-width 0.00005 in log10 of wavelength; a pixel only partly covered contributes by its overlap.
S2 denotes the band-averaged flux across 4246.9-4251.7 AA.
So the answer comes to 15.5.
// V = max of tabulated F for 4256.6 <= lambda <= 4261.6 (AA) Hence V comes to 16.6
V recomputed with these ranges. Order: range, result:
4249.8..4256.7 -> 15.3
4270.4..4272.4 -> 14.2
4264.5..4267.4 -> 17.1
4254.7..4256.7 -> 15.1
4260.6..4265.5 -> 17.3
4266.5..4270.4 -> 16.2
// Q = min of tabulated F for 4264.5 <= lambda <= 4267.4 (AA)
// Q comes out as 16.2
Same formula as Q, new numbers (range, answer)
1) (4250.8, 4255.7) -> 15.1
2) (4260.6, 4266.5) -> 16.6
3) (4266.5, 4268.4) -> 15.6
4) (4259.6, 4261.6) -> 16.1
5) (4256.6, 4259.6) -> 15.2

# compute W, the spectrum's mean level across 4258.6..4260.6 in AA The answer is 15.9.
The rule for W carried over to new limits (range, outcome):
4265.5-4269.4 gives 15.9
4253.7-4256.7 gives 15.1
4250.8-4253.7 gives 15.1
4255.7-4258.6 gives 15.2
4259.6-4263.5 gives 16.7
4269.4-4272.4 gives 14.4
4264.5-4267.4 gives 16.7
